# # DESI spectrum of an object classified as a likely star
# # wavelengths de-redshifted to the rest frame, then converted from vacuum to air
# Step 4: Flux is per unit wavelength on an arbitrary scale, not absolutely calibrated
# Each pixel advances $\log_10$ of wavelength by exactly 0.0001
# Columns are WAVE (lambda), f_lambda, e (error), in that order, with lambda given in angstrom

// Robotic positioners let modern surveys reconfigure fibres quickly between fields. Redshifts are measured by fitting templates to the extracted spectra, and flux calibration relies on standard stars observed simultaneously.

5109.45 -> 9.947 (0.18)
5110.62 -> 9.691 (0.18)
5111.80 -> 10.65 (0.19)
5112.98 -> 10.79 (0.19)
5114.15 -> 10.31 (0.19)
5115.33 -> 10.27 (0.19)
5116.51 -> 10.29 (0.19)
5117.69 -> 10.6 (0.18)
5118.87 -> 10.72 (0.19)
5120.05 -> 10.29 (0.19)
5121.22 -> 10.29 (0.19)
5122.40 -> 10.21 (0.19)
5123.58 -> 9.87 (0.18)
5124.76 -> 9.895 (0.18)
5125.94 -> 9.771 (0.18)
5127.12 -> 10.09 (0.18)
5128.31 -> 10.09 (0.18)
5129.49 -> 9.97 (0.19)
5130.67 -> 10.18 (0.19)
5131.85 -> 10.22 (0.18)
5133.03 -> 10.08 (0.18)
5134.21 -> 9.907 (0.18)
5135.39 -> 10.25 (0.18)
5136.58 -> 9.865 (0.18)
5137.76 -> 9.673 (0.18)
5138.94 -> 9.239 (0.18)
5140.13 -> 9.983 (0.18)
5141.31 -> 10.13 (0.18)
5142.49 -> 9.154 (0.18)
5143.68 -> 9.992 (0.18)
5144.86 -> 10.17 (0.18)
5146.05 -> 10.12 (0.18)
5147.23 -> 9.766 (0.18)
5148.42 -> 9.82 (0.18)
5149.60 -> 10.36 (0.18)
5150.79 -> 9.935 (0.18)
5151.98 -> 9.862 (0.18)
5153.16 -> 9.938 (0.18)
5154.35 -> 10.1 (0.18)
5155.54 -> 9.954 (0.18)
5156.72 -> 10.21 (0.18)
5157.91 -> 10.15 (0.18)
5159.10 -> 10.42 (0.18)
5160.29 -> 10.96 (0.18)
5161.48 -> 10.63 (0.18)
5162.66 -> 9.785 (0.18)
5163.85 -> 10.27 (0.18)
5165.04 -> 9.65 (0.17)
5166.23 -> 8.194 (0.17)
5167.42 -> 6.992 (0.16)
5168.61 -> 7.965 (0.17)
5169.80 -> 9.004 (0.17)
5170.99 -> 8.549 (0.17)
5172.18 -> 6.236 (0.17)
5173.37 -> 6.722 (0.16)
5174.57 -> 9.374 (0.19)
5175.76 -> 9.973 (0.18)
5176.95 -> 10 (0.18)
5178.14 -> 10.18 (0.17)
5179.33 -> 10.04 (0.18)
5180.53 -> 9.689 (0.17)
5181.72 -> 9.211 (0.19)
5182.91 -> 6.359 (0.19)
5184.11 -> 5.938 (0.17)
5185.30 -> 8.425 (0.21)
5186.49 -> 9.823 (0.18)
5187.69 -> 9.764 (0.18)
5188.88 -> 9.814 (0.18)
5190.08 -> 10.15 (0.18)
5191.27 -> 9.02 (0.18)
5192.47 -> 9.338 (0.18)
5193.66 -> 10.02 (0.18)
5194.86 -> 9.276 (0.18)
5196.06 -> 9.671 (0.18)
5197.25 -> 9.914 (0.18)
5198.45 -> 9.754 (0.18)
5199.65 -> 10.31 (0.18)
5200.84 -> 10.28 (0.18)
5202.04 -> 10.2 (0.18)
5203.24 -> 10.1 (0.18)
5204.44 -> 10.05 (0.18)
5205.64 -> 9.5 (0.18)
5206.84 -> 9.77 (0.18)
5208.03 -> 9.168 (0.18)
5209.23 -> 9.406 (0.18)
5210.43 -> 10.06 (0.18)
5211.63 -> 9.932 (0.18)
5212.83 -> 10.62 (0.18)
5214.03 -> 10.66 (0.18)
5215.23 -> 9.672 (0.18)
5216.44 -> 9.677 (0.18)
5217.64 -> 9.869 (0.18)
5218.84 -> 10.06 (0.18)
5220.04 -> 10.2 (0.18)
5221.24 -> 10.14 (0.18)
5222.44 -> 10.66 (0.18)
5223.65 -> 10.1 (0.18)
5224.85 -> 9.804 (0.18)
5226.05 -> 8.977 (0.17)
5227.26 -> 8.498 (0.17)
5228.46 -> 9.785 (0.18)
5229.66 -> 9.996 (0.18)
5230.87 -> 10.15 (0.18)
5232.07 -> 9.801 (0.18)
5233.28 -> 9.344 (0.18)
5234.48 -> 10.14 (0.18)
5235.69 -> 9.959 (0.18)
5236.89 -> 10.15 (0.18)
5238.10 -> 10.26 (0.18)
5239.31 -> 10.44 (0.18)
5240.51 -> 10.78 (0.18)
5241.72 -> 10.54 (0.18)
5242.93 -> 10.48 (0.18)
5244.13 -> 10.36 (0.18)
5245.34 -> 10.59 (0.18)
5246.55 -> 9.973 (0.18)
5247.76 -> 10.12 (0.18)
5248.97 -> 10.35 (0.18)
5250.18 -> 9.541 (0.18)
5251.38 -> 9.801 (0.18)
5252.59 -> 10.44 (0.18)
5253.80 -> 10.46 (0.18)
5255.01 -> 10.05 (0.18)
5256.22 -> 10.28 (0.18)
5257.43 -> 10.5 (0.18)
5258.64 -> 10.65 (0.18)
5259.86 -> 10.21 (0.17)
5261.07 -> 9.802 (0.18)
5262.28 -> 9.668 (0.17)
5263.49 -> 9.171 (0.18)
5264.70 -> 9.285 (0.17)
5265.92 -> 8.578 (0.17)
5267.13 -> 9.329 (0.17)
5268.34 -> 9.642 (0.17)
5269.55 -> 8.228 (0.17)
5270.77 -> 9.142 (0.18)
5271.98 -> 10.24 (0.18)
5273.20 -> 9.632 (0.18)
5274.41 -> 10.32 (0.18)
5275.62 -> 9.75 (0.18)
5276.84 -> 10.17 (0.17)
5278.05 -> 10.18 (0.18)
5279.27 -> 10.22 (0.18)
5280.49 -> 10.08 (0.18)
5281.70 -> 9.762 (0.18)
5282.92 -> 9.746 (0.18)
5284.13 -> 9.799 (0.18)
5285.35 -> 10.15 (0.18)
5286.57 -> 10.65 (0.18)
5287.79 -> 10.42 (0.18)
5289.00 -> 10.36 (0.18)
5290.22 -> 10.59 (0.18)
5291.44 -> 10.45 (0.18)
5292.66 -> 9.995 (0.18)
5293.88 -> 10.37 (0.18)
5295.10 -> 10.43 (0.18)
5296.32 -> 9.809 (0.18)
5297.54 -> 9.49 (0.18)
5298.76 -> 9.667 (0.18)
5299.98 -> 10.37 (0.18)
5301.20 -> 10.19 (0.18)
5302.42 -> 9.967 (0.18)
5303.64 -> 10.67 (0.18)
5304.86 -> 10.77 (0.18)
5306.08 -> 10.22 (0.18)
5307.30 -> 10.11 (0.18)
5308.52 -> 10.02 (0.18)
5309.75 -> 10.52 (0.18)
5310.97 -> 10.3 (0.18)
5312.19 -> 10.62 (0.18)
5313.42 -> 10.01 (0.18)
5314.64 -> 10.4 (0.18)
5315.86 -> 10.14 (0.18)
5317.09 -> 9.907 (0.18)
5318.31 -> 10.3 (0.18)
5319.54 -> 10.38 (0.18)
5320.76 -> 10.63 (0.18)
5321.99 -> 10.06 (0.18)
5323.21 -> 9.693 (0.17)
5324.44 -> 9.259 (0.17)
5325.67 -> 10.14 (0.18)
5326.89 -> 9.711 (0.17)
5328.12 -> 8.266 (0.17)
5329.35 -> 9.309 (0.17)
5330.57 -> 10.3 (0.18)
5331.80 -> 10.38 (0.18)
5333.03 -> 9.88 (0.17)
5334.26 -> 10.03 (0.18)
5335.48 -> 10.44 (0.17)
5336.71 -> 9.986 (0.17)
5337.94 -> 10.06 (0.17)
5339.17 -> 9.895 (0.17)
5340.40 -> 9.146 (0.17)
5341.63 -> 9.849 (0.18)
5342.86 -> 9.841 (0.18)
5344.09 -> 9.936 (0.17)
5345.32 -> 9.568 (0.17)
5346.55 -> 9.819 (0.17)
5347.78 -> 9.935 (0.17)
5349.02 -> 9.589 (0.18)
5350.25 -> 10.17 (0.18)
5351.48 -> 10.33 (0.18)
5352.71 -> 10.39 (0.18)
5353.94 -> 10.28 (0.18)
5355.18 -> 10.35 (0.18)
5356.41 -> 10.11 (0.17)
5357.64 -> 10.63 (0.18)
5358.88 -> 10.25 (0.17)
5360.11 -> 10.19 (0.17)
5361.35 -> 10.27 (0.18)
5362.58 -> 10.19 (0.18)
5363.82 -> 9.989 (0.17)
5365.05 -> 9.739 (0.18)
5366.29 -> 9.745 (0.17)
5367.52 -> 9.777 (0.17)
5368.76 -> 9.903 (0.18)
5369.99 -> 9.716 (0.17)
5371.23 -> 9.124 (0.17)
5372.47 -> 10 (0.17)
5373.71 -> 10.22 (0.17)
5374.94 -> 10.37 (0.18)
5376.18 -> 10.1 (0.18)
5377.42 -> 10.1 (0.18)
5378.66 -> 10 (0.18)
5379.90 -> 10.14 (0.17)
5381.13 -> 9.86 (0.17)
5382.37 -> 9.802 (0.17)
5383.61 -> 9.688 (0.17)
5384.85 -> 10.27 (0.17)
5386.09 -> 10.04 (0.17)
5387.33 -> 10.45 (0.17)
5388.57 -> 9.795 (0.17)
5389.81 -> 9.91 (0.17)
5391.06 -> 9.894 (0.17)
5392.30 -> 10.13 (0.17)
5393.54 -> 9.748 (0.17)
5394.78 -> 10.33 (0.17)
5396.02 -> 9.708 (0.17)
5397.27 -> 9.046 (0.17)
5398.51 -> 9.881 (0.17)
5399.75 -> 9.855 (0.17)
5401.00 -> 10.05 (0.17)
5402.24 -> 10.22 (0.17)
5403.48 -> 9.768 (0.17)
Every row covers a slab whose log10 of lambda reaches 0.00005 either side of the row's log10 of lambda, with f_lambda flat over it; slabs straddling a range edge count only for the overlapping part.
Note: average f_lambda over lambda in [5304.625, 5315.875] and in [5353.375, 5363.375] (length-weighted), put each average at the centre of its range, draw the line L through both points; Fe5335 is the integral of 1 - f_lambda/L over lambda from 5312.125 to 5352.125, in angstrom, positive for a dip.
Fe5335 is 1.4 angstrom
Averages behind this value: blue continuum 10.3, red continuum 10.3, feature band 9.93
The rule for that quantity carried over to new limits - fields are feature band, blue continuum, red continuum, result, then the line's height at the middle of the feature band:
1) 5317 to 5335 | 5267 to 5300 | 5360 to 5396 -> 0.2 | 9.97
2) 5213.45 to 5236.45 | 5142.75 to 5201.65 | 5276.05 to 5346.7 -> -0.5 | 9.67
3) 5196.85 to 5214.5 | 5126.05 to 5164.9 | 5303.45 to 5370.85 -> 0.1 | 10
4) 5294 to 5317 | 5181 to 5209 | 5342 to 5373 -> -0.9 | 9.8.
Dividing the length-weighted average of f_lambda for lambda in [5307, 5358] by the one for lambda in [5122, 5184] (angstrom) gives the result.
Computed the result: 1.05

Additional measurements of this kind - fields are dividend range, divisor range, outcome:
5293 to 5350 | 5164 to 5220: 1.07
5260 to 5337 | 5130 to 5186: 1.06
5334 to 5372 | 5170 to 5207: 1.08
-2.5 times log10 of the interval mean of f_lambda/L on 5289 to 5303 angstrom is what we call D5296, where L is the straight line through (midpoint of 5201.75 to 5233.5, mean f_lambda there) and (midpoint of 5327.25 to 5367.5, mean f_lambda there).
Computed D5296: -0.022 mag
